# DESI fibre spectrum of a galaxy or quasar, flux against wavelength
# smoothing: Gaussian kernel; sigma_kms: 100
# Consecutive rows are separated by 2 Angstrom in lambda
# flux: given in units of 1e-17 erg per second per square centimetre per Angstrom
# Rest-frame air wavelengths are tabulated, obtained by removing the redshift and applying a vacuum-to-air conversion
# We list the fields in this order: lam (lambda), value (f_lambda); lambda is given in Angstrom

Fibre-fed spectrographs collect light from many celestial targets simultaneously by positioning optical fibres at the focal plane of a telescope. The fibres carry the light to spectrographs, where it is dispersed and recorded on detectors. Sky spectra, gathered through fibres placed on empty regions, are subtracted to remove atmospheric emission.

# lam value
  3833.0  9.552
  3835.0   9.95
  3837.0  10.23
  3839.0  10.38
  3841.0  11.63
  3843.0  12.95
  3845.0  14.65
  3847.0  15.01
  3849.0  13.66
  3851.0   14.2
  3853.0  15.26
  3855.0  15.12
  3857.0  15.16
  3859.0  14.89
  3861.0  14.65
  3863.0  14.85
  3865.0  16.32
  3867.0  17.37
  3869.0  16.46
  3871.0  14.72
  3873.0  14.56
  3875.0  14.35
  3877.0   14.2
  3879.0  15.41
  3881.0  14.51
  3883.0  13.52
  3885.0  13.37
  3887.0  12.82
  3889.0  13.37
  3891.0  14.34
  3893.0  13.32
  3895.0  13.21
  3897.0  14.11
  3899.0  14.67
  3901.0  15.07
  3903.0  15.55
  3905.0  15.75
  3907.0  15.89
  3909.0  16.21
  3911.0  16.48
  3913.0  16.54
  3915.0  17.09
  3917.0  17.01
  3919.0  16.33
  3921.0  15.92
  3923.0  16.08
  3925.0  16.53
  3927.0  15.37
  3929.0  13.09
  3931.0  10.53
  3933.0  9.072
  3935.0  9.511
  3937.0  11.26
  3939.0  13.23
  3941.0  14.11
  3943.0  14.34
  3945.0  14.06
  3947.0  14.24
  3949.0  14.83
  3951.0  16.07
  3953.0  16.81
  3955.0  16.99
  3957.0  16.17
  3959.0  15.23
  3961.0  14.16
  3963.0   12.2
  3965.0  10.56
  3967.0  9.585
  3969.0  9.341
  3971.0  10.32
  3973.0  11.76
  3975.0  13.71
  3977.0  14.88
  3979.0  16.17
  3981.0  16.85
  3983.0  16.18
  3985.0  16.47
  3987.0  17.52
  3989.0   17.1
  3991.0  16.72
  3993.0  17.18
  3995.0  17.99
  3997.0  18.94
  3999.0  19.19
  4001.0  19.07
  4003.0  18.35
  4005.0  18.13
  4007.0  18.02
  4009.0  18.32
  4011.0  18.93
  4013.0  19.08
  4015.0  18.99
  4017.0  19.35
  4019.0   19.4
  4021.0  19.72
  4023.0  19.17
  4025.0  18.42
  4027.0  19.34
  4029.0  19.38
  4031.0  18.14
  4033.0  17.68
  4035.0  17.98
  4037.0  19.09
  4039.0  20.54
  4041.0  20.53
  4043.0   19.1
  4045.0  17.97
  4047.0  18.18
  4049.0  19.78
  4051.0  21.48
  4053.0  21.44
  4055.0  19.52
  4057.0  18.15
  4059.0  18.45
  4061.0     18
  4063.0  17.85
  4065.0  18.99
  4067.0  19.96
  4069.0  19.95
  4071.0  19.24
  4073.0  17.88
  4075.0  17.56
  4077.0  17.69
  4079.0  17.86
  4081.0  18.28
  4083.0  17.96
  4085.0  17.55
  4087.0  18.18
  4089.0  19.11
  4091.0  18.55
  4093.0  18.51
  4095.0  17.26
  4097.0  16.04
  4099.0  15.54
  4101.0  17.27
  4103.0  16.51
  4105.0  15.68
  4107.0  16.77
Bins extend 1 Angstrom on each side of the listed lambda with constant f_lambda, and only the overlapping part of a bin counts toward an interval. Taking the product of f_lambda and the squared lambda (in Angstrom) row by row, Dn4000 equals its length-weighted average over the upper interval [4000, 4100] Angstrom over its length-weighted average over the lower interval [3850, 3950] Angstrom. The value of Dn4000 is 1.38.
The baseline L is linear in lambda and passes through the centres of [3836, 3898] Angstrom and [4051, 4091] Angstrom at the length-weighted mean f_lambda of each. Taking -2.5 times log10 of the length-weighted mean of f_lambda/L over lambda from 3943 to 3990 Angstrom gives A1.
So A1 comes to 0.14 mag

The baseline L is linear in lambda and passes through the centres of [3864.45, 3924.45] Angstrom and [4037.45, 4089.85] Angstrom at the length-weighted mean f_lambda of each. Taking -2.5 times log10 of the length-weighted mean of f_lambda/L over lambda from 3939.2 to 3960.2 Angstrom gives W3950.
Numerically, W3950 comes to 0.08 mag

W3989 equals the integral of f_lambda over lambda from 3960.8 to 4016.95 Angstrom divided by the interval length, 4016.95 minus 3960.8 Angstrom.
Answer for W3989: 16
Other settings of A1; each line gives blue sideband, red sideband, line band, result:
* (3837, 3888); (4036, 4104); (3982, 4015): -0.056 mag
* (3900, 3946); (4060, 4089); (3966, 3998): 0.073 mag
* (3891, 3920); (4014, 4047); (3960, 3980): 0.374 mag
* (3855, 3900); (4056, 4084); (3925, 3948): 0.226 mag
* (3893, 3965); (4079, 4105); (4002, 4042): -0.165 mag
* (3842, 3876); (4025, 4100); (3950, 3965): 0.114 mag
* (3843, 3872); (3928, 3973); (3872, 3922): -0.059 mag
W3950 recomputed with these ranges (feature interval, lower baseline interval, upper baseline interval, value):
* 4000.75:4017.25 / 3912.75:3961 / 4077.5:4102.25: -0.16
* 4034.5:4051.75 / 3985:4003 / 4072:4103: -0.10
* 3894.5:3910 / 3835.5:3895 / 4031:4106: -0.01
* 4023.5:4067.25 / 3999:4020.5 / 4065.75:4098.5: -0.03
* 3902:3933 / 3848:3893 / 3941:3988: -0.07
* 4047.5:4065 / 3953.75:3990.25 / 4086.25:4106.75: -0.19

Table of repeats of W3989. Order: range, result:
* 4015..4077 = 19.1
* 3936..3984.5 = 13.9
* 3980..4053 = 18.6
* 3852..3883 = 15.1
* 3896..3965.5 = 14.6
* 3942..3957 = 15.4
